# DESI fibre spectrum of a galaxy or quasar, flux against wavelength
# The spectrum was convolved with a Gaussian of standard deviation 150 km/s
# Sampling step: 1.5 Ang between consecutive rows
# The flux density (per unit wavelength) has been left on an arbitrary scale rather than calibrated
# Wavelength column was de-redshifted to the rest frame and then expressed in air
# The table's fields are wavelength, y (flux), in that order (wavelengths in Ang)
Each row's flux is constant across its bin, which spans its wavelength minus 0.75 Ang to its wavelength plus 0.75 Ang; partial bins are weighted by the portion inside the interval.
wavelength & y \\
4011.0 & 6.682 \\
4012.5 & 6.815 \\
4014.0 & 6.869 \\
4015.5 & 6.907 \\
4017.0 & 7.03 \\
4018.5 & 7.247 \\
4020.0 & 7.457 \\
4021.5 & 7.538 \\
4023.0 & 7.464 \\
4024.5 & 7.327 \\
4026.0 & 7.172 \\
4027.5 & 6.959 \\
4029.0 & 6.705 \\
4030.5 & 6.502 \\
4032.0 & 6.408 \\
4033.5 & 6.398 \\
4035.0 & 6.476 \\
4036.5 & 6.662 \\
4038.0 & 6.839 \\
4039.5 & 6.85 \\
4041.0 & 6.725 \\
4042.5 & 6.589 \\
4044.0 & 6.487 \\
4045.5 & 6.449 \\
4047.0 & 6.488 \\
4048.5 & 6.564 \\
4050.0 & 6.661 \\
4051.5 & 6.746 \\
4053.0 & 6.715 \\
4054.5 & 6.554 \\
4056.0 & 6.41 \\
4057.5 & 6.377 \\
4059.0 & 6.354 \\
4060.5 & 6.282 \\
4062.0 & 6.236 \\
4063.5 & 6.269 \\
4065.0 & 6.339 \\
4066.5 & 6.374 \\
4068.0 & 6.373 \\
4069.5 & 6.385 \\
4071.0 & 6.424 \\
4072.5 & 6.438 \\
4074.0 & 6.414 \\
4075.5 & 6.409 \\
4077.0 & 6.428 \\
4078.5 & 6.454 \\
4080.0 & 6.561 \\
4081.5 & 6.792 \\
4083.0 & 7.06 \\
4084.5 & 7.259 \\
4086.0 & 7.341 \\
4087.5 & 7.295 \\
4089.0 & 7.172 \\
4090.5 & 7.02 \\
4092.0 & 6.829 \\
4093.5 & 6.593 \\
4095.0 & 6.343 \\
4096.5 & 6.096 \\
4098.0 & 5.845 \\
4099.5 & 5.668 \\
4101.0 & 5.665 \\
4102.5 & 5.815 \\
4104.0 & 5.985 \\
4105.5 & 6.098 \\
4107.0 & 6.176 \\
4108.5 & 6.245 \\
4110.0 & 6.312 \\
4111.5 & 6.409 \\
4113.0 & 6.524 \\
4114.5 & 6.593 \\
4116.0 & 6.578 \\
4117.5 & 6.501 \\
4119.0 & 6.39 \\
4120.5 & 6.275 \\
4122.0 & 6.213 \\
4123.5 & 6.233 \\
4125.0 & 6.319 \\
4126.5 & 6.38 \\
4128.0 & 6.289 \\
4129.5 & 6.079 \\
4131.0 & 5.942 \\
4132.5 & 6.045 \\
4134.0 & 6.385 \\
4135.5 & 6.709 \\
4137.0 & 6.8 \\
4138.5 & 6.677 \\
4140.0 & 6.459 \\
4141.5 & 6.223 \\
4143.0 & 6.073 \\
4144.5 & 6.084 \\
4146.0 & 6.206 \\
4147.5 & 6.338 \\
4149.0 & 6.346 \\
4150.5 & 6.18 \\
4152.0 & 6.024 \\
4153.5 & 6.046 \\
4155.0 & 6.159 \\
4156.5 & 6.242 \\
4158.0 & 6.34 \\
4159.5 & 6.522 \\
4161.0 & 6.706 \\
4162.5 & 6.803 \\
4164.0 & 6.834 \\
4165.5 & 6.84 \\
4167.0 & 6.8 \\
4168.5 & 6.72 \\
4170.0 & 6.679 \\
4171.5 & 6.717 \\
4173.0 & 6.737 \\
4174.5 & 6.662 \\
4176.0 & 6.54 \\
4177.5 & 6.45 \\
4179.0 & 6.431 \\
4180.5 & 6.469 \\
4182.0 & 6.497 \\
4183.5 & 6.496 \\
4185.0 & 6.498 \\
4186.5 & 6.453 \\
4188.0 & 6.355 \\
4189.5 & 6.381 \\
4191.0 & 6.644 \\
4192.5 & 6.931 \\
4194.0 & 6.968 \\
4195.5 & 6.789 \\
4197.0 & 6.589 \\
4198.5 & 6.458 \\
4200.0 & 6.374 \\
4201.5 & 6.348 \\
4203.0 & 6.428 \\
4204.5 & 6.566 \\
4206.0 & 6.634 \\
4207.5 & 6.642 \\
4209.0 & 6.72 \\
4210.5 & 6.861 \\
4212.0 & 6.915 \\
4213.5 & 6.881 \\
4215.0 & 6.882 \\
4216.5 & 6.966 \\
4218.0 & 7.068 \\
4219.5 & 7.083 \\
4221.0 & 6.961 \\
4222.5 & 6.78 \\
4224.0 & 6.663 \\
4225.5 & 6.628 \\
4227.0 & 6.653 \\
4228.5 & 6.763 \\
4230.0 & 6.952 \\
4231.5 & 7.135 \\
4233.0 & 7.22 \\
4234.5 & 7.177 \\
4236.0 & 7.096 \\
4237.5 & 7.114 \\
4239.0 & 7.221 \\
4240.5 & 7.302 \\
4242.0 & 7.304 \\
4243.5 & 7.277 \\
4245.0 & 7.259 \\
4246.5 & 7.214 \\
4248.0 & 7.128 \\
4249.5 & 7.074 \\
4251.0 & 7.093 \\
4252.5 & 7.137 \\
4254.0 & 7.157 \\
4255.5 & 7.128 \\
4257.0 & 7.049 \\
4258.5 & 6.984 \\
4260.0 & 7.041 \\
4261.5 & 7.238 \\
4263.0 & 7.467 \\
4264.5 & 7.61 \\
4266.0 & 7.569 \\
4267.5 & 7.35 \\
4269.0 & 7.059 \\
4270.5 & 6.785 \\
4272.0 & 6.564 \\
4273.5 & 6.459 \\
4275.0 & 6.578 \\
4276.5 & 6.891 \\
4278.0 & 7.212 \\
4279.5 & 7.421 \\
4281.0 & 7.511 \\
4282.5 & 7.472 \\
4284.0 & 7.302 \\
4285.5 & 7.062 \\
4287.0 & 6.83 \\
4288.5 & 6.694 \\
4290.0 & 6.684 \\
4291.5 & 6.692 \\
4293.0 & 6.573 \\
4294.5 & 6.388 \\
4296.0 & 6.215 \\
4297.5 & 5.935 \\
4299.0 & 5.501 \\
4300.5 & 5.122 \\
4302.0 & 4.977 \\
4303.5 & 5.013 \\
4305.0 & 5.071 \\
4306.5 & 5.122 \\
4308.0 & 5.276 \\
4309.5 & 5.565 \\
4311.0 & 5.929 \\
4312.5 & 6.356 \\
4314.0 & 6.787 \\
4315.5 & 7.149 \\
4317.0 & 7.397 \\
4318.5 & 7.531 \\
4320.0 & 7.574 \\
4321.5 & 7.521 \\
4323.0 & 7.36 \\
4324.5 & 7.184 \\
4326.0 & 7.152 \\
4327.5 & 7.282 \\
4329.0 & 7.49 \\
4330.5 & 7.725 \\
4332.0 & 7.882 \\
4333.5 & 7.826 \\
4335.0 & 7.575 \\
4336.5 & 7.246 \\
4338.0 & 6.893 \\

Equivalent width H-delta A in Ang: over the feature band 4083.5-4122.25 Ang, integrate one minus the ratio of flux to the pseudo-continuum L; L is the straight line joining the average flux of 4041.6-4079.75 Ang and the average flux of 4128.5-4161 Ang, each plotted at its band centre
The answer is -0.4 Ang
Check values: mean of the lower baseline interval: 6.45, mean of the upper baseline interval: 6.29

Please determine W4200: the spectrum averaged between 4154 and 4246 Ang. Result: 6.75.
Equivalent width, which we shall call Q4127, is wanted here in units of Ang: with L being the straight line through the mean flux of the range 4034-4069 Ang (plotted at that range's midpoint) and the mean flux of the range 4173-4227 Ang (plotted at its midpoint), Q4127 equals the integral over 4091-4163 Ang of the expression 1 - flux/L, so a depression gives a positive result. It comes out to 3.3 Ang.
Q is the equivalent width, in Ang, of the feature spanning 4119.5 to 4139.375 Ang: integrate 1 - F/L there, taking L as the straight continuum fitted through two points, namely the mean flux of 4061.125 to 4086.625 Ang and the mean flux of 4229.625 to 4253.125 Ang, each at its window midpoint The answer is 1.3 Ang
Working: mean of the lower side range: 6.56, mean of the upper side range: 7.17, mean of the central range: 6.34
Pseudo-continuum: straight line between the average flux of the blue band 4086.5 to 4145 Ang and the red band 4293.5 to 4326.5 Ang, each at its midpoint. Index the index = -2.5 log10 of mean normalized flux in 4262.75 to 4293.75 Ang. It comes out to -0.12 mag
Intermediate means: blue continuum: 6.35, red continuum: 6.27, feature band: 7.03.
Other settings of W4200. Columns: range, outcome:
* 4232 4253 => 7.19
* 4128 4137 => 6.28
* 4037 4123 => 6.48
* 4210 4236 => 6.92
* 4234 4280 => 7.13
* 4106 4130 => 6.34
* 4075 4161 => 6.39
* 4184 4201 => 6.58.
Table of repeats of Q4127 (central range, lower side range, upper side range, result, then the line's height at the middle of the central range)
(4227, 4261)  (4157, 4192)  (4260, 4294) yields -1.10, 6.9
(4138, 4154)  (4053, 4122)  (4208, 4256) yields 1.05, 6.68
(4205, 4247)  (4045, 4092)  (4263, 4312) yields -3.03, 6.51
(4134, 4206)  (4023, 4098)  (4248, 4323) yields 1.76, 6.67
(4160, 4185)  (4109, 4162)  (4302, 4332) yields -0.96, 6.4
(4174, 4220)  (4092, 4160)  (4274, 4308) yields -2.50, 6.3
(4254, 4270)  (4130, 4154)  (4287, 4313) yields -3.44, 5.96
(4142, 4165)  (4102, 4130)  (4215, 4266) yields 0.71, 6.53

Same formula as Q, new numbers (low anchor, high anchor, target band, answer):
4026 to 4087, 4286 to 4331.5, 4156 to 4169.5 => -0.24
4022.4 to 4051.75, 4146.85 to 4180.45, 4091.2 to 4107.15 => 1.24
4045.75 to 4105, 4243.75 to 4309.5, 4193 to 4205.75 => 0.07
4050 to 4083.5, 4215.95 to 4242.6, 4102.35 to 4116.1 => 0.69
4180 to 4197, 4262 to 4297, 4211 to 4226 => -0.38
